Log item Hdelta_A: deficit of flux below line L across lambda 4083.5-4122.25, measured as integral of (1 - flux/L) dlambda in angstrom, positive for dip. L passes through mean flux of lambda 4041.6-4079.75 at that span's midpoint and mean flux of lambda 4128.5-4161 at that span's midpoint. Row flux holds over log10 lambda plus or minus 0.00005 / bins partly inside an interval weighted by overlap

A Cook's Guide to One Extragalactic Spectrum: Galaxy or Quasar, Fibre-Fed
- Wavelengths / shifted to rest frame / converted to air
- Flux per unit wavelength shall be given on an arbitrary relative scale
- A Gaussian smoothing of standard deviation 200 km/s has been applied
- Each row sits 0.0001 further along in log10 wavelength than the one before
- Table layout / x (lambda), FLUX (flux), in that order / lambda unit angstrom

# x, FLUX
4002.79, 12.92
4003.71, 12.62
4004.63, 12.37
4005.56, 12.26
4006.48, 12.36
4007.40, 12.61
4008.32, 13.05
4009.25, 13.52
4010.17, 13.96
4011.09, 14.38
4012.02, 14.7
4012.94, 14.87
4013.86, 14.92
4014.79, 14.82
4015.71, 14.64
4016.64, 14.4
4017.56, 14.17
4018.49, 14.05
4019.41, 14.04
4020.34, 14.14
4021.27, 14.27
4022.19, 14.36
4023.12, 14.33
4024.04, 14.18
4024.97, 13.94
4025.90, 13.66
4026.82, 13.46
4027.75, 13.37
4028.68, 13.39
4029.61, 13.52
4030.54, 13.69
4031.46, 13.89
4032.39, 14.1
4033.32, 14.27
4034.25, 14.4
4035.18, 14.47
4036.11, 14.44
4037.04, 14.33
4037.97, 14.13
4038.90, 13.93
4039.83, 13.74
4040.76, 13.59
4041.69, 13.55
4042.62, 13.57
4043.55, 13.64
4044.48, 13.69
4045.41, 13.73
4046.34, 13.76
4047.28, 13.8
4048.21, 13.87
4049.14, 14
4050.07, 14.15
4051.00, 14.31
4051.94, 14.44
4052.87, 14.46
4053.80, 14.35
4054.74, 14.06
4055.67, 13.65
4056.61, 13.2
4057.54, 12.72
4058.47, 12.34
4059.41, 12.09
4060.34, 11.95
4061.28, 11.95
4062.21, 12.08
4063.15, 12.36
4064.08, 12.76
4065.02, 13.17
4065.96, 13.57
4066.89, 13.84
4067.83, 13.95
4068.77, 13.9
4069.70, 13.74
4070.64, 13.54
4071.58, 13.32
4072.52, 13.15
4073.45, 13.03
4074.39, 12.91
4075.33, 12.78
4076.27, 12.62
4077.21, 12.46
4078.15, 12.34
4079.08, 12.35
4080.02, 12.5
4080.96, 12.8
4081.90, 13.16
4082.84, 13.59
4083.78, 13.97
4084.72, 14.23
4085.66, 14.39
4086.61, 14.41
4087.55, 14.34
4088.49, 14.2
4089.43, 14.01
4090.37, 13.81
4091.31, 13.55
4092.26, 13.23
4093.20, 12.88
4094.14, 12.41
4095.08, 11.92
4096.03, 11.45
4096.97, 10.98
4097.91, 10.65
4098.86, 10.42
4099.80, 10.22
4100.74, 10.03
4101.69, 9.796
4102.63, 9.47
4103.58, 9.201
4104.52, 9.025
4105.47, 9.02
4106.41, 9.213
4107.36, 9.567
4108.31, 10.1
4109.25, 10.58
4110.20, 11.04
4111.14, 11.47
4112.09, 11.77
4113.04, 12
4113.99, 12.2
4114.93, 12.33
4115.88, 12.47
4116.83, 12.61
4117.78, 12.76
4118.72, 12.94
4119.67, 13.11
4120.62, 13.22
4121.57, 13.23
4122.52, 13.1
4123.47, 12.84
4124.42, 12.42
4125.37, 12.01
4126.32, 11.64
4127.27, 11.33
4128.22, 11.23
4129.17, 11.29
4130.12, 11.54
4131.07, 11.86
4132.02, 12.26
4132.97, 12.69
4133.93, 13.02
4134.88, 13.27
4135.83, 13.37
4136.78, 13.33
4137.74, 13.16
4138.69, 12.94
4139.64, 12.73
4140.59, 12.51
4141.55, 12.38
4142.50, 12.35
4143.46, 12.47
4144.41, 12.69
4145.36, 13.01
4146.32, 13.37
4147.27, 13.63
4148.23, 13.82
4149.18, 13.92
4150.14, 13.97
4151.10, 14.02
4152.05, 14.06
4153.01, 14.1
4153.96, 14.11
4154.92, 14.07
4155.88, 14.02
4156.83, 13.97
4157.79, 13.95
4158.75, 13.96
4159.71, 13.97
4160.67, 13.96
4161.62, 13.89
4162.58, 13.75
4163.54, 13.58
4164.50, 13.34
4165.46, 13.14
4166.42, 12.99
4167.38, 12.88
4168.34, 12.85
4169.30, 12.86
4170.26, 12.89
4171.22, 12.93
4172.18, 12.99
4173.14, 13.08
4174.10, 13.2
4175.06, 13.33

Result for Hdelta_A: 3.95 angstrom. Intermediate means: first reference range 13.3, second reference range 13.2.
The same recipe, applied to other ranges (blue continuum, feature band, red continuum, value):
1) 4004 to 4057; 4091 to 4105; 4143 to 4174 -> 2.8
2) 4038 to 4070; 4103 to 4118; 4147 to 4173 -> 2.9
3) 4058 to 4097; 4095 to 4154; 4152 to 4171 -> 5.9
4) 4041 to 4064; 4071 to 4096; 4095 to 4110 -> -4.2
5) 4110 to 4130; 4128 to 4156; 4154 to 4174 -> -0.4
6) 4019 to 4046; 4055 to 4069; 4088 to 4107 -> -0.2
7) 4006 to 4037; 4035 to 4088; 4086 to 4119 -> -2.6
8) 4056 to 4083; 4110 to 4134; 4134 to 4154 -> 1.7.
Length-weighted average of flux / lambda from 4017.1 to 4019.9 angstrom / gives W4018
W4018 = 14.1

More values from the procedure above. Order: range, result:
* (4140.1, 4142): 12.4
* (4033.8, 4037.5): 14.4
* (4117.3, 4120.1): 13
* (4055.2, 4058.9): 13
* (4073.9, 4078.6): 12.6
